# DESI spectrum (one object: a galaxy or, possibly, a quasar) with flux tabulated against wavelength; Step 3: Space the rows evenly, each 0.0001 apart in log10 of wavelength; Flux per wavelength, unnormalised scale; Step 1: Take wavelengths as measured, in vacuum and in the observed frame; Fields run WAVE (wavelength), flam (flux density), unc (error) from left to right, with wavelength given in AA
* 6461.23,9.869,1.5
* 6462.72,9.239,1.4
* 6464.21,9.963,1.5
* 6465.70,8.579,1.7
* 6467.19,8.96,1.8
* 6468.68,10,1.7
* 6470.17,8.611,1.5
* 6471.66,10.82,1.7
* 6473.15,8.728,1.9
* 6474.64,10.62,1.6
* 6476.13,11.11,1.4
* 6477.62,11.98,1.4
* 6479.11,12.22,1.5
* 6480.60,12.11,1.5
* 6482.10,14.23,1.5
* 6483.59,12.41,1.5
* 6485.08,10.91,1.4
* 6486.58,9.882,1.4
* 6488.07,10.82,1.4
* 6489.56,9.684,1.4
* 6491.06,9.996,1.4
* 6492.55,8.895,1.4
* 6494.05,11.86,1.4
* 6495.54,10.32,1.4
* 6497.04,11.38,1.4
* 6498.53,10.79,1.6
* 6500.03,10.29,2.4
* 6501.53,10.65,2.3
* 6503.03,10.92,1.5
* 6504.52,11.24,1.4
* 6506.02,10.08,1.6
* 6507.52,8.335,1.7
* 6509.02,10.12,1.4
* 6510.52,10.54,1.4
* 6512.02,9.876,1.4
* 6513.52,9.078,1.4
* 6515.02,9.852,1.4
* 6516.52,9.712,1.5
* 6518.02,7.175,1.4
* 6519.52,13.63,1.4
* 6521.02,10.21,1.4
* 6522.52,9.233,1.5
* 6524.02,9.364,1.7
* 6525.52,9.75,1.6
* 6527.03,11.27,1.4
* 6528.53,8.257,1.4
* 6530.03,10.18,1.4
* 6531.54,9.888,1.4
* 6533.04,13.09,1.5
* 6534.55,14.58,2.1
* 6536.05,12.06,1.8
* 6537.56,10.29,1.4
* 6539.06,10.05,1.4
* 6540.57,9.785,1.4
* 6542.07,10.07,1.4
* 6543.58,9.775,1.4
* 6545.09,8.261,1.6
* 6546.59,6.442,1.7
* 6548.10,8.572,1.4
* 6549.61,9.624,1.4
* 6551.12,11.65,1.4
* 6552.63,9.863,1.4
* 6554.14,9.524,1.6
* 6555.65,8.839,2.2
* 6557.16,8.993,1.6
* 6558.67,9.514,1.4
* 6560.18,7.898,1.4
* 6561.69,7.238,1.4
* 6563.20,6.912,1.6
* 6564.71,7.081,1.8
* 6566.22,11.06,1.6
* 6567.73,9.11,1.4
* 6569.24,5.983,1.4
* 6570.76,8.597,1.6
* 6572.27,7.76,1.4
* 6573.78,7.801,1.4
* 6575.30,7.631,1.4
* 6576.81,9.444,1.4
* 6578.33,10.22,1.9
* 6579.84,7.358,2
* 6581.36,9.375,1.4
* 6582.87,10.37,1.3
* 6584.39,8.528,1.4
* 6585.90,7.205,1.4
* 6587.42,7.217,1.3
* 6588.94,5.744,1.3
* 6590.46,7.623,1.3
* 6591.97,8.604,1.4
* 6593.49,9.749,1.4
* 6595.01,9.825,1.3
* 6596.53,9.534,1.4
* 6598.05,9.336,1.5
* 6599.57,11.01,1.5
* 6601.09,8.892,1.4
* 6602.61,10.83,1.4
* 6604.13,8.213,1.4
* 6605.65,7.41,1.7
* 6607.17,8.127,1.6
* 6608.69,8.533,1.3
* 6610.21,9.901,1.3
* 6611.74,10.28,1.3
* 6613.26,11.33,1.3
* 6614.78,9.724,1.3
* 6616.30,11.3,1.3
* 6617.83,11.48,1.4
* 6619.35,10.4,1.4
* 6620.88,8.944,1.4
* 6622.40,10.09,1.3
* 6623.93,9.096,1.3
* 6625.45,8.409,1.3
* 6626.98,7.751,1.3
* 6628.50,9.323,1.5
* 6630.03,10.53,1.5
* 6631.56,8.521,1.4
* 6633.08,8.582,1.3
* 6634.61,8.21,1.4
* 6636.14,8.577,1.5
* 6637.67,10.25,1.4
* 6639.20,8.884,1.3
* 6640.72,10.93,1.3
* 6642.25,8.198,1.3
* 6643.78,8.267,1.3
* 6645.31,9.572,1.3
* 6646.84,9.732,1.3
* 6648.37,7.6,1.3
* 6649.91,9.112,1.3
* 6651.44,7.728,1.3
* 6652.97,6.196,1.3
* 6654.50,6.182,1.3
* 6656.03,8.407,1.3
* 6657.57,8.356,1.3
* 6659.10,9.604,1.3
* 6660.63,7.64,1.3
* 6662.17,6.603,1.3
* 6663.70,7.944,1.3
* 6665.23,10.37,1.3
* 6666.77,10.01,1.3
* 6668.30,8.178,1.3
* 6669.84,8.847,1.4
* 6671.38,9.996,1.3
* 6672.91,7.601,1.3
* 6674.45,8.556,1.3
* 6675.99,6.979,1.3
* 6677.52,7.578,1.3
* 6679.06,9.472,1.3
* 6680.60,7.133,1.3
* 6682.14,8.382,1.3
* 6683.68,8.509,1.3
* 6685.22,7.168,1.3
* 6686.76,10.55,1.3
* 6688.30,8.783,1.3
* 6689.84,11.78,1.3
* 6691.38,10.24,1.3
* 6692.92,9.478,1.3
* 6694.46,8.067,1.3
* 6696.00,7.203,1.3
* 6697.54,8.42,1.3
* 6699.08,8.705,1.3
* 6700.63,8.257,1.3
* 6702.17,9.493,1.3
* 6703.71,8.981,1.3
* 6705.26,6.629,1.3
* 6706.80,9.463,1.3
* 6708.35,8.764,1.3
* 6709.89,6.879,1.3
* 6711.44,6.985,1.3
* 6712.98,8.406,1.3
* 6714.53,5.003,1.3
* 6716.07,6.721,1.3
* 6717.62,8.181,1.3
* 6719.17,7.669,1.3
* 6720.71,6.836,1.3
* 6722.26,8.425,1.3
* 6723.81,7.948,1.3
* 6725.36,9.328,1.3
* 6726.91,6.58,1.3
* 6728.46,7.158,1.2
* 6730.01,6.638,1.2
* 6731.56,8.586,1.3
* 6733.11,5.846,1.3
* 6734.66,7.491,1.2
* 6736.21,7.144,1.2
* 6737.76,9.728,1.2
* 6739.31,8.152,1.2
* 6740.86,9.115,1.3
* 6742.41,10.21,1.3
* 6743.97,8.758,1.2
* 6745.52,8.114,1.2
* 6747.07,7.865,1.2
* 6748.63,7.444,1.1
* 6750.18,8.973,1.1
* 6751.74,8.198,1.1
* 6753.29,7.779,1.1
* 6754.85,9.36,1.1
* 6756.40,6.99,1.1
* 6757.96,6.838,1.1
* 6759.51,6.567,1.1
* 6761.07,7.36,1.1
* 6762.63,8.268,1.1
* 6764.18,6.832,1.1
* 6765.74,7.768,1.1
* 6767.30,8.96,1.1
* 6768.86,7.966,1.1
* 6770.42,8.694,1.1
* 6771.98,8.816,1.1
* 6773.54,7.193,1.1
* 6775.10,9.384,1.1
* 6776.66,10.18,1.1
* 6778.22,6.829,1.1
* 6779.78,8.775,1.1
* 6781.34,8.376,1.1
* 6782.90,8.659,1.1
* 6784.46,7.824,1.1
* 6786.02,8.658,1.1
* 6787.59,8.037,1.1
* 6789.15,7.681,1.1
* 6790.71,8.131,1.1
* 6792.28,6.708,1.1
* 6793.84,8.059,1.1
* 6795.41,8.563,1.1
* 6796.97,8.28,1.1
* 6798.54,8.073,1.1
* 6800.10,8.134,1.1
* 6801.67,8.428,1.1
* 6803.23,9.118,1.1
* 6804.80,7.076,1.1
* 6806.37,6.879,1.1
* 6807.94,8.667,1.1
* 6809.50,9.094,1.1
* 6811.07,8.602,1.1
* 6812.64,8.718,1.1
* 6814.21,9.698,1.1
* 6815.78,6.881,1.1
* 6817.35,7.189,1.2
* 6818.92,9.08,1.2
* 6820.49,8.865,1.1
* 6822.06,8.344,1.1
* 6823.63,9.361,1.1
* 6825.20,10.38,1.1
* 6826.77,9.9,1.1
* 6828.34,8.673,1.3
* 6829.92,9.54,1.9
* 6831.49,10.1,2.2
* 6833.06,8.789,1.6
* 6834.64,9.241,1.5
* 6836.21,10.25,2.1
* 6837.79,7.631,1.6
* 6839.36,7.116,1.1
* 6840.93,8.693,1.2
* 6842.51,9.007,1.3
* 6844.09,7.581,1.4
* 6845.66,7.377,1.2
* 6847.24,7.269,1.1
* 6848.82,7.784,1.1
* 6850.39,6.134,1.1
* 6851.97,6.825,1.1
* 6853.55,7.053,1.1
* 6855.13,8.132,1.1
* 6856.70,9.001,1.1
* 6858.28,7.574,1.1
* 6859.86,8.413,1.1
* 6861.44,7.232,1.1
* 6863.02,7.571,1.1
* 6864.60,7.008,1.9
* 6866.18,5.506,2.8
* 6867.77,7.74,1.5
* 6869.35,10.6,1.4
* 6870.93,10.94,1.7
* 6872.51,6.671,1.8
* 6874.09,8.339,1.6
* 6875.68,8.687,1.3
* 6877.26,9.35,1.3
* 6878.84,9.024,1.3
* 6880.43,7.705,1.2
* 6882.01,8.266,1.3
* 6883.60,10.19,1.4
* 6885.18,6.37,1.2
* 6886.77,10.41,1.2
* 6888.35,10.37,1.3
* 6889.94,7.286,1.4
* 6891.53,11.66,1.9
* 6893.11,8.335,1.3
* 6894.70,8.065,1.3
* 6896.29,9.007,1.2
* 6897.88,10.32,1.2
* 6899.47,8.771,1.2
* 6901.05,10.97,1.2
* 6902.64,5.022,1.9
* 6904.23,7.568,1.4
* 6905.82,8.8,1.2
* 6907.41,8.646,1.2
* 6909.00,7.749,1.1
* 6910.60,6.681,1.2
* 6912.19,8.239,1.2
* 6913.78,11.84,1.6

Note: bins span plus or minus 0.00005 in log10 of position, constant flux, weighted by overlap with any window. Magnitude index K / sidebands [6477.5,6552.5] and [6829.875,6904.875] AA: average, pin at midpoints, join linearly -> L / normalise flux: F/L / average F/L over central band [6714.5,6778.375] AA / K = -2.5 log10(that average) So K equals 0.14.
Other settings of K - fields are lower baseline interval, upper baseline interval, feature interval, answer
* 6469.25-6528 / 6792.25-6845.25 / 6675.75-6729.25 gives 0.13 mag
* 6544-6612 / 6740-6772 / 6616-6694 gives -0.05 mag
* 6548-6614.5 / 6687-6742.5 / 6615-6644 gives -0.10 mag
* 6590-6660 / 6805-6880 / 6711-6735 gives 0.19 mag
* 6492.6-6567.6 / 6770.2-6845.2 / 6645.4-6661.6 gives 0.15 mag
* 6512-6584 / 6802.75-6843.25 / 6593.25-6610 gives 0.01 mag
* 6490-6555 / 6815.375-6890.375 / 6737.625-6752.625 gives 0.04 mag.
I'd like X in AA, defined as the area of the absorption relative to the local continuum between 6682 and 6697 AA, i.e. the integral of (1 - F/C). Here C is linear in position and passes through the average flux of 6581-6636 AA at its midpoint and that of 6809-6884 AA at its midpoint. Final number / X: -0.2 AA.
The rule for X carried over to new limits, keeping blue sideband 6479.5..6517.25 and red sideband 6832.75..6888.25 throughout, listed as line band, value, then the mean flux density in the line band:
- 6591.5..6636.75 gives 1.77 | 9.42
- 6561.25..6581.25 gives 3.70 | 8.22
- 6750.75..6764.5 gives 1.92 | 7.62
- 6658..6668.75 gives 0.97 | 8.63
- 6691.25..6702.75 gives 0.78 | 8.64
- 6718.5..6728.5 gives 1.47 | 7.75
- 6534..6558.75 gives 1.00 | 9.85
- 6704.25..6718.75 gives 2.67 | 7.47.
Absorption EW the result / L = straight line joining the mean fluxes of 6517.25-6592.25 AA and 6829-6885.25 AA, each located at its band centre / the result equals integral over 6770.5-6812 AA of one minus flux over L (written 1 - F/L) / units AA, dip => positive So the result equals 0.8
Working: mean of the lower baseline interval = 9.18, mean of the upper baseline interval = 8.21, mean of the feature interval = 8.25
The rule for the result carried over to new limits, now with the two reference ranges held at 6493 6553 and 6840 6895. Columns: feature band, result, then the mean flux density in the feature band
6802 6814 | 0.3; 8.38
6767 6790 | 0.9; 8.39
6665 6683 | 1.5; 8.53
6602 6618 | 0.1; 9.67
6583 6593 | 2.1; 7.73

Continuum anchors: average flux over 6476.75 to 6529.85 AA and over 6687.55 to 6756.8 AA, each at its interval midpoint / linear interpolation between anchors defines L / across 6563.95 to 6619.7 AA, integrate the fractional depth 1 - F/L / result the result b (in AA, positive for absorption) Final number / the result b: 3.2 AA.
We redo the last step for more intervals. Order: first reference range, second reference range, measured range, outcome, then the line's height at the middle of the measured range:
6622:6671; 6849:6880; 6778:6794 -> 0.43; 8.23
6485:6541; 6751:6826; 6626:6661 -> 2.72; 9.35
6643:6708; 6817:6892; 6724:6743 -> 1.17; 8.5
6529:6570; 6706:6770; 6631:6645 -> -0.40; 8.71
